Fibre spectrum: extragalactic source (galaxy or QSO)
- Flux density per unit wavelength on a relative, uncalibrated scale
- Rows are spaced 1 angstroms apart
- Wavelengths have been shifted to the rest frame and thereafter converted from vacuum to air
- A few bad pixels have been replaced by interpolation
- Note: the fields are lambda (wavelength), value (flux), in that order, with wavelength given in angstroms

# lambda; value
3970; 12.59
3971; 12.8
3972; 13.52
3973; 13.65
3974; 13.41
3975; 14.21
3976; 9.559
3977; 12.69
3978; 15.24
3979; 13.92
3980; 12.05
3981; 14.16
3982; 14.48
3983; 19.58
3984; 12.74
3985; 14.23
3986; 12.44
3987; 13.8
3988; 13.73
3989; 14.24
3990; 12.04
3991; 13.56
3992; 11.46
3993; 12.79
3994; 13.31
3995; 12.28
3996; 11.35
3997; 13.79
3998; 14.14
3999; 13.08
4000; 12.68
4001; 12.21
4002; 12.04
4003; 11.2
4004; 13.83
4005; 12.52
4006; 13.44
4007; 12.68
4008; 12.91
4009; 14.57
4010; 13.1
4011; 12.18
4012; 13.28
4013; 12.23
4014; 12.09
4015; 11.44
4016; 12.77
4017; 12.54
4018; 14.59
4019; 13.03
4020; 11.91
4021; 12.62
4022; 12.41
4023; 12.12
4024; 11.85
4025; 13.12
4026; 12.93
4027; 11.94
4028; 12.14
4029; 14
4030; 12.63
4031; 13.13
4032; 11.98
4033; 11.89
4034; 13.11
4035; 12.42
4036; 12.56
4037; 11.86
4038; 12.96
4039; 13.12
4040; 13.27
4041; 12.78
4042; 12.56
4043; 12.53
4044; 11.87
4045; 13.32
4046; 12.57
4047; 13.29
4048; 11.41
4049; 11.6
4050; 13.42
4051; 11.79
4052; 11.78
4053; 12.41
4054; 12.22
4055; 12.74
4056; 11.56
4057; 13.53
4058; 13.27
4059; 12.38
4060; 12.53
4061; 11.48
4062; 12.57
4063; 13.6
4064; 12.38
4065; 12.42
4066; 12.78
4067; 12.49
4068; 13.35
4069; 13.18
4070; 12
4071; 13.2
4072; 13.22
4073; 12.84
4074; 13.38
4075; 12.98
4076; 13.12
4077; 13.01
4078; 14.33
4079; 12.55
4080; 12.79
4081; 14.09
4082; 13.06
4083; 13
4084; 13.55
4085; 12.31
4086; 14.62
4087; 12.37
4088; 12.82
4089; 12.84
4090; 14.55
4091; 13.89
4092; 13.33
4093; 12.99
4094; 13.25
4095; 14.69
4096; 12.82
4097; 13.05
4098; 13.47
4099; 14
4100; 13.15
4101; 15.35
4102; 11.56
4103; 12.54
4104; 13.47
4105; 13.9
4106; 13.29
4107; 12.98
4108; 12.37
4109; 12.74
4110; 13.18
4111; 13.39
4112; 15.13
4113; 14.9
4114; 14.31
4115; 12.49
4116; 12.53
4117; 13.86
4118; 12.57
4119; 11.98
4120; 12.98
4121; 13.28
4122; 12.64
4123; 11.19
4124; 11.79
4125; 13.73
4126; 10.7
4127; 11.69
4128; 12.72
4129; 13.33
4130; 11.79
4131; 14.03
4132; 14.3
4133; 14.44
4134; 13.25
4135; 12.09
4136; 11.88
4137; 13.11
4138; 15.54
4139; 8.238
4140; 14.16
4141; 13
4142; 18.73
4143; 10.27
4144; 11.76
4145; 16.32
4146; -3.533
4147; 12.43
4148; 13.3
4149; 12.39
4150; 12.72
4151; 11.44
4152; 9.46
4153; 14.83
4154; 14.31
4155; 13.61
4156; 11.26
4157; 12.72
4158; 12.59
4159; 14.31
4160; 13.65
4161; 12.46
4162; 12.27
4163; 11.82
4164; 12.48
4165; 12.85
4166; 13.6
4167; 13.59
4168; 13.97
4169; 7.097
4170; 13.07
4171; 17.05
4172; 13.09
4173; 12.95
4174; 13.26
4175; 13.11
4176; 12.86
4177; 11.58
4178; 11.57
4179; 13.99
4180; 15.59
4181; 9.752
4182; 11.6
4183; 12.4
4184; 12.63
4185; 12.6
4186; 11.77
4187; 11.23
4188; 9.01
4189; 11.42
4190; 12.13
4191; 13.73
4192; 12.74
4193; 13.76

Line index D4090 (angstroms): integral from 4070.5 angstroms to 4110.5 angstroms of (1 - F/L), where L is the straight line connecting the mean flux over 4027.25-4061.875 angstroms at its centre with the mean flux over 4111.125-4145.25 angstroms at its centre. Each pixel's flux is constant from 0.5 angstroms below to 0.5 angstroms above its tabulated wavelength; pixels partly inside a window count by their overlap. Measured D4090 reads -1.4 angstroms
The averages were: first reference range 12.5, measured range 13.3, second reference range 13.1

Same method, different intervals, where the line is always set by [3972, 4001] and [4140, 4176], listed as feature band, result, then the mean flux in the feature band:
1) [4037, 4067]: 1.2 angstroms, 12.5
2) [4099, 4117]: -0.9 angstroms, 13.4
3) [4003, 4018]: 0.5 angstroms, 12.8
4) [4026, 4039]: 0.5 angstroms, 12.6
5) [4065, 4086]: -0.2 angstroms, 13.1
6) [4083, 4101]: -0.8 angstroms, 13.4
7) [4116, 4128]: 0.3 angstroms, 12.4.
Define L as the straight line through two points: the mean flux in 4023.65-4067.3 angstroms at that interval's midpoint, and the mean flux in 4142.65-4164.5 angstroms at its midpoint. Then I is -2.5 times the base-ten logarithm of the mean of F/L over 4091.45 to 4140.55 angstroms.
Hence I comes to -0.08 mag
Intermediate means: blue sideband 12.6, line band 13.1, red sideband 12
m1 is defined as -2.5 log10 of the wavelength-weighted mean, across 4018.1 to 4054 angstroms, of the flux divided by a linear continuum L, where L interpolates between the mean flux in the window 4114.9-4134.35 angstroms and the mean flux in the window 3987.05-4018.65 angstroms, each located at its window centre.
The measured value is 0.02 mag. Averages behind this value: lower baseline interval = 12.9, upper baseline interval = 12.8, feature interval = 12.5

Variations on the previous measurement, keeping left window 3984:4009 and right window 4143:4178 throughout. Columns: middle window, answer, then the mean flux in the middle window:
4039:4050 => 0.015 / 12.6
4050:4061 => 0.025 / 12.4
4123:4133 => -0.021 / 12.7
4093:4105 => -0.070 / 13.4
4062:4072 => -0.013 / 12.8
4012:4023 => 0.024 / 12.6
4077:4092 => -0.060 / 13.3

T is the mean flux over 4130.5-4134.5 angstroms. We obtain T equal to 14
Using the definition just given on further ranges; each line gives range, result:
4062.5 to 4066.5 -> 12.8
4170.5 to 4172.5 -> 15.1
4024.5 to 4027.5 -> 12.7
